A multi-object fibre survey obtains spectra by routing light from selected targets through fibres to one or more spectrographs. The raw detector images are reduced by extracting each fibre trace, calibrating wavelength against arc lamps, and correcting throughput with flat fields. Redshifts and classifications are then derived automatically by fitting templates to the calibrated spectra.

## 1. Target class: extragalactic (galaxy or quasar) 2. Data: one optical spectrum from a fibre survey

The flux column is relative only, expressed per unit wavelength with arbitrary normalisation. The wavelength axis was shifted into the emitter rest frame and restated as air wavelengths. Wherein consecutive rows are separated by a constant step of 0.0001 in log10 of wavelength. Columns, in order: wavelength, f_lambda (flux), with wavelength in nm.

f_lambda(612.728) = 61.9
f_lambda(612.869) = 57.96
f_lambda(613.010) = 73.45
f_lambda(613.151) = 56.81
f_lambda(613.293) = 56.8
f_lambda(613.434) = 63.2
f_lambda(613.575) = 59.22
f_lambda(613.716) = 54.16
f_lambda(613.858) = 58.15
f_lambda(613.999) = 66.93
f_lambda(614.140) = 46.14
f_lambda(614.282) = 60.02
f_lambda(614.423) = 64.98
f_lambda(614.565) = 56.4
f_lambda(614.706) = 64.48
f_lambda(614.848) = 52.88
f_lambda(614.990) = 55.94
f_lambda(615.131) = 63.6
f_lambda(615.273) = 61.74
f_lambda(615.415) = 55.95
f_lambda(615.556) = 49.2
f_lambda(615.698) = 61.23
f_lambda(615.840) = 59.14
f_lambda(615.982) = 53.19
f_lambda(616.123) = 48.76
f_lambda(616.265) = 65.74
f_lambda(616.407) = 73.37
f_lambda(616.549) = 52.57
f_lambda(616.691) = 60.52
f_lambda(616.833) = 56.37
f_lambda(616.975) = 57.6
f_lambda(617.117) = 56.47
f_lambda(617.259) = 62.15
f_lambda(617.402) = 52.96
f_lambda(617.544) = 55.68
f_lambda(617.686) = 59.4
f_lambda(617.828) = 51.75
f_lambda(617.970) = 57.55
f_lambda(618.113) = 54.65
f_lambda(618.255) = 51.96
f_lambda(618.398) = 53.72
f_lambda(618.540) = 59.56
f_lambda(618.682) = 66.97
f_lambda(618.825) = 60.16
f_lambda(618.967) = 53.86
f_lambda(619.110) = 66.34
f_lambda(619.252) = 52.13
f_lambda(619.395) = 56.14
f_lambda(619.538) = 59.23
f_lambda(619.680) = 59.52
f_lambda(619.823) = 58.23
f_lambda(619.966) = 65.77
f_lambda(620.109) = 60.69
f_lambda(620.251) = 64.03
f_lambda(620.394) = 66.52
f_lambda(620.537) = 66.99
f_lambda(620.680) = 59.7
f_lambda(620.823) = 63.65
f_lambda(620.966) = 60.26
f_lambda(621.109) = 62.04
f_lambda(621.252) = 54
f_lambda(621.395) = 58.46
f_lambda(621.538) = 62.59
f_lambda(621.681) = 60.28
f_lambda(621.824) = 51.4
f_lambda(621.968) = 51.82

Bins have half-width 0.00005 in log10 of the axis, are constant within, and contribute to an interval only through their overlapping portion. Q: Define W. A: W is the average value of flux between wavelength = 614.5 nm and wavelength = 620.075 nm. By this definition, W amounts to 58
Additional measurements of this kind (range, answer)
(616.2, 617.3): 60.5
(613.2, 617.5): 58.3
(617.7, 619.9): 57.5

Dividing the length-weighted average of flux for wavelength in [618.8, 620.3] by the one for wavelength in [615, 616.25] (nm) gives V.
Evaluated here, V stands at 1.05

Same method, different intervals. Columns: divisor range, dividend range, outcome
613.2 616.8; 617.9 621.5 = 1.02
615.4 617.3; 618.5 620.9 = 1.05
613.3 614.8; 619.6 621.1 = 1.06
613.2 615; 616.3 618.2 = 0.99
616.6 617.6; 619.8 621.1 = 1.10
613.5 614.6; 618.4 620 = 1.02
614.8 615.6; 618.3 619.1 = 1.04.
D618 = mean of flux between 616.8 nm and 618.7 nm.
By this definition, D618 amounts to 56.6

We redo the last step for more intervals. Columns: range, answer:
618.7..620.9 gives 61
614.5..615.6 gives 57.8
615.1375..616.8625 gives 58.4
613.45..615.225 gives 58.8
